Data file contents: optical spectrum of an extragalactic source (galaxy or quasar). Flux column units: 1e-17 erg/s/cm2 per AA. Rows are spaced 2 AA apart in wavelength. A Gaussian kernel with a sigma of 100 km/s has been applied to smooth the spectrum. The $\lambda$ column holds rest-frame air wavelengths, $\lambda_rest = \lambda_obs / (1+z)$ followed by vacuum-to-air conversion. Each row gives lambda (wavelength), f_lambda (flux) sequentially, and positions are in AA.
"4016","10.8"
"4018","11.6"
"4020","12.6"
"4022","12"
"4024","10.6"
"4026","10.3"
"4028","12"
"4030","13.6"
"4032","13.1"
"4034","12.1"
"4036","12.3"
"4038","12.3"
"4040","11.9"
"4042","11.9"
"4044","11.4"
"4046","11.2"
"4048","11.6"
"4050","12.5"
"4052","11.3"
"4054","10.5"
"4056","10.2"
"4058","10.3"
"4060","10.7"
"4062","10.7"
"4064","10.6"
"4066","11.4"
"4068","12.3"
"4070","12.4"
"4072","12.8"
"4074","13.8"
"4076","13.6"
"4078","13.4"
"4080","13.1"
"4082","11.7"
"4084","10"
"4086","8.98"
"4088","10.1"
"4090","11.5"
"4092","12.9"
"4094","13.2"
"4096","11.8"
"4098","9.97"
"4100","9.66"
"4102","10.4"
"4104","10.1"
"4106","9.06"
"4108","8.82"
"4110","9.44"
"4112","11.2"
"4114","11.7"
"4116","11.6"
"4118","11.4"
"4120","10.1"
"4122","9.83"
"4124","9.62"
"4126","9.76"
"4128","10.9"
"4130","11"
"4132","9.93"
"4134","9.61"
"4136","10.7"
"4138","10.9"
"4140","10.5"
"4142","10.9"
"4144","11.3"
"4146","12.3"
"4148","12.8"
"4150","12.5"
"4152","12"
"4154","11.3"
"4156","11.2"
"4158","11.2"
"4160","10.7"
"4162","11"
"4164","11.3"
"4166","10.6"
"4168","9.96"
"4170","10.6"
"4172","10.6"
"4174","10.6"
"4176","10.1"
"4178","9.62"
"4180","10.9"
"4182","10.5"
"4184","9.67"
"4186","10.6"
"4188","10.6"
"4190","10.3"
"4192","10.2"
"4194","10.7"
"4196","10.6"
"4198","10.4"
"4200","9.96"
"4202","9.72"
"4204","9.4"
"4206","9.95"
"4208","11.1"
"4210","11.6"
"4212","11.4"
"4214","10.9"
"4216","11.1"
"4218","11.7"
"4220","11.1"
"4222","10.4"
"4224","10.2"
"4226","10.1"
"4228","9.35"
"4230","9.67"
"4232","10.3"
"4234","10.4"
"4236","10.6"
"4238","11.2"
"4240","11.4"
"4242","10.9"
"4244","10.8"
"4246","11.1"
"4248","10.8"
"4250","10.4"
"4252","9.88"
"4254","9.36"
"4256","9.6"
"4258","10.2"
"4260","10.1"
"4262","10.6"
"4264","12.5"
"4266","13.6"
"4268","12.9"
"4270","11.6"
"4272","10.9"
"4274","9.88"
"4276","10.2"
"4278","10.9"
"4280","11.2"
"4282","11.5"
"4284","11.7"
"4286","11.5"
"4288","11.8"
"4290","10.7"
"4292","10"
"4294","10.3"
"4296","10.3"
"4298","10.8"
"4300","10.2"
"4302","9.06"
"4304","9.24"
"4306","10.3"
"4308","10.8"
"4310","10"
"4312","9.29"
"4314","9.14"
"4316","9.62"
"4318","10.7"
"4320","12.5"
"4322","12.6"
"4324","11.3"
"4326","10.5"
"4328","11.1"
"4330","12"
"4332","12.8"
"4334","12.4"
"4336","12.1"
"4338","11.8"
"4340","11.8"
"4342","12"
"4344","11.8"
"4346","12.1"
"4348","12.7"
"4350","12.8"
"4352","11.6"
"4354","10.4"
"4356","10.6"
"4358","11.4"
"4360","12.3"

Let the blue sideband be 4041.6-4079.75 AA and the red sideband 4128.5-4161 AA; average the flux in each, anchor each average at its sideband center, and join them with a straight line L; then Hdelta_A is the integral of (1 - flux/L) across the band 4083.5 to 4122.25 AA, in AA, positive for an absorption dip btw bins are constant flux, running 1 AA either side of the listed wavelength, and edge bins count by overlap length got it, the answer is 2.9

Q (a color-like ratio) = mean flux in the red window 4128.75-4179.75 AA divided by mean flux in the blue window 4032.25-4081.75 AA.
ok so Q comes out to 0.9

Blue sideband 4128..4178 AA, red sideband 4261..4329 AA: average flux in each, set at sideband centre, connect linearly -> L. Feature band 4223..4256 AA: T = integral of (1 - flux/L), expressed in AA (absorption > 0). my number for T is 1.57 AA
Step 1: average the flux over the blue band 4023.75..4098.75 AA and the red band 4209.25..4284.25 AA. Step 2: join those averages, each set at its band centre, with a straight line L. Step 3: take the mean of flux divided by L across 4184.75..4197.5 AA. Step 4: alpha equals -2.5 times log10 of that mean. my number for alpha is 0.06 mag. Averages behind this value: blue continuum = 11.7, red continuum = 10.8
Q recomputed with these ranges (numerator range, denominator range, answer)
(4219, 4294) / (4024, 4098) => 0.92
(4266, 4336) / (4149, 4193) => 1.02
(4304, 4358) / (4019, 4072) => 0.97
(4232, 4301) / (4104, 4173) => 1.01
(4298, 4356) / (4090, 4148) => 1.04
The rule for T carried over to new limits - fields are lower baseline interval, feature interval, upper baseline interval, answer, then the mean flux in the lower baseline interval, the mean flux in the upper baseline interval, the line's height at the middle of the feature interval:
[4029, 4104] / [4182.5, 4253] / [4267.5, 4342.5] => 4.3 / 11.6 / 11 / 11.2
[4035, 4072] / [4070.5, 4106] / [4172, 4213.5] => -1.0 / 11.5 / 10.4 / 11.2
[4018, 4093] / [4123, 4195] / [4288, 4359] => 4.5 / 11.7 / 11.1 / 11.5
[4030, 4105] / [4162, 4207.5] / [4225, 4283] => 3.0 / 11.6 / 10.8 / 11.1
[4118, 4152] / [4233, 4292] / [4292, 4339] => -0.8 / 10.8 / 10.8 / 10.8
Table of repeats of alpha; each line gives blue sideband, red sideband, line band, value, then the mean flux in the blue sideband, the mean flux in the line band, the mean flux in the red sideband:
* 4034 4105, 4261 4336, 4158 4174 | 0.058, 11.5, 10.7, 11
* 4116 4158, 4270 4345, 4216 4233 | 0.056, 10.9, 10.4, 10.9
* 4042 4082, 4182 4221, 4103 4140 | 0.095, 11.8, 10.3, 10.6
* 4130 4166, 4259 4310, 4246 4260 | 0.086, 11.2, 10.1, 10.9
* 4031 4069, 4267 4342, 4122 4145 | 0.088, 11.5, 10.4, 11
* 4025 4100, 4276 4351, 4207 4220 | 0.005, 11.7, 11.3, 11.1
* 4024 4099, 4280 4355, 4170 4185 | 0.113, 11.7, 10.3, 11.1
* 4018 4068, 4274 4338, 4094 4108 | 0.112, 11.6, 10.3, 10.9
